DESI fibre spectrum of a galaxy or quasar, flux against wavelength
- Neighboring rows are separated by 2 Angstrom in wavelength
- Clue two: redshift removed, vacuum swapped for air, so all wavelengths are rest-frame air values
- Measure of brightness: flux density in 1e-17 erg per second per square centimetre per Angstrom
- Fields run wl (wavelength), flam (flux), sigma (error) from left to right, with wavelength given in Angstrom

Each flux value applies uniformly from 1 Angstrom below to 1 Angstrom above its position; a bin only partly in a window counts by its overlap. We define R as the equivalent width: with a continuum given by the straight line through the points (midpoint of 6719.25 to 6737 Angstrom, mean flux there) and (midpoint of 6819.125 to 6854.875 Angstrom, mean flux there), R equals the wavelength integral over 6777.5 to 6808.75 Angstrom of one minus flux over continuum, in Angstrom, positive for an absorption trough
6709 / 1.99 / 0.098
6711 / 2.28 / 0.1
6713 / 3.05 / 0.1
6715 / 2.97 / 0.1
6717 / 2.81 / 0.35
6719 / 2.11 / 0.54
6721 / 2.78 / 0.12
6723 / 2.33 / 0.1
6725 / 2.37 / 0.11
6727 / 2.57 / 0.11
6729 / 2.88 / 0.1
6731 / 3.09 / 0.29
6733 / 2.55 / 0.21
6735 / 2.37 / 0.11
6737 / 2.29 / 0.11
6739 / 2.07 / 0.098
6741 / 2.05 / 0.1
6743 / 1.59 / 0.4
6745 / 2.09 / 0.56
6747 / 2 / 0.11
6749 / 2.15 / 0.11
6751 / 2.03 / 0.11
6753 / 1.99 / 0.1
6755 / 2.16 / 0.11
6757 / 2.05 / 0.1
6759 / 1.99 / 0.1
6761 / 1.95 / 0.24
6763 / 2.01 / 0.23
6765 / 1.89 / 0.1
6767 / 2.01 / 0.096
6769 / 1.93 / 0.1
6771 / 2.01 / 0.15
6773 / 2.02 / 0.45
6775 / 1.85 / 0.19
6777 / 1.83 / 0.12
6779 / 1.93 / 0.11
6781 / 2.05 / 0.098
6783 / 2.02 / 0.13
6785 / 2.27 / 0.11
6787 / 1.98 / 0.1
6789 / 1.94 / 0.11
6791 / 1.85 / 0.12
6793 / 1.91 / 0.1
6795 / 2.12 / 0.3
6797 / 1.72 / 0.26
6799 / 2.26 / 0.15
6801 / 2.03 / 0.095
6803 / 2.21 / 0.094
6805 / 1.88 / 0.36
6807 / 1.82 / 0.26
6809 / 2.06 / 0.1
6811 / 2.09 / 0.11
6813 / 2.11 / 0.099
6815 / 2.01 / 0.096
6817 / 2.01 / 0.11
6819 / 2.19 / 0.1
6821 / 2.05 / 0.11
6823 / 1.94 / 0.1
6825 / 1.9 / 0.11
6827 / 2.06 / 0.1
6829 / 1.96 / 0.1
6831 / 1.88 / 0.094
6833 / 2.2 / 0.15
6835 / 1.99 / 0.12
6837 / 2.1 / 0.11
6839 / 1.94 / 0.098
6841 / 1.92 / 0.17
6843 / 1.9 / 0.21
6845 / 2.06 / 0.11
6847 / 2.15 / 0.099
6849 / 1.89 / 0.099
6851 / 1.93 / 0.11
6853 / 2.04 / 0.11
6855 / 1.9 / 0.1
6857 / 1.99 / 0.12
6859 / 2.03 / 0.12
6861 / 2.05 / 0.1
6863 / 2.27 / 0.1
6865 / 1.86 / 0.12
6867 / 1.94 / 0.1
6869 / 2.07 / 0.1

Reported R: 3.3 Angstrom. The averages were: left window 2.58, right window 2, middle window 2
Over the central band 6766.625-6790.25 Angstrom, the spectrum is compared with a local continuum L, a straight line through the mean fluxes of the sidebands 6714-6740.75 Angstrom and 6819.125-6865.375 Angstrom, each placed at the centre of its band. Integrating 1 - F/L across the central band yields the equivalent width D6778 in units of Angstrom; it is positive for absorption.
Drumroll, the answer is 3.3 Angstrom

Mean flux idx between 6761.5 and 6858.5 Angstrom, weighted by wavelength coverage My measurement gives 2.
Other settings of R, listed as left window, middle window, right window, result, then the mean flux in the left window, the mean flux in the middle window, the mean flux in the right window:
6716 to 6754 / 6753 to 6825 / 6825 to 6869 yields 5.4 Angstrom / 2.32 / 2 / 2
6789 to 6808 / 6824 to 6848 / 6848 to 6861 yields -0.4 Angstrom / 1.98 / 2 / 1.97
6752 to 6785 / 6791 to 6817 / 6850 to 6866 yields -0.2 Angstrom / 1.99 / 2.01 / 2.01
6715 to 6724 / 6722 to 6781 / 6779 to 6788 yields 4.5 Angstrom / 2.56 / 2.14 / 2.06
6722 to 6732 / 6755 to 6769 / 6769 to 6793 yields 1.4 Angstrom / 2.65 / 1.99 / 1.97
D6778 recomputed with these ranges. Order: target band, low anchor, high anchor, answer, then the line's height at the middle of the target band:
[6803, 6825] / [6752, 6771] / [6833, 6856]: -0.27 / 2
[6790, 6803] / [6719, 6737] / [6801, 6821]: 0.81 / 2.13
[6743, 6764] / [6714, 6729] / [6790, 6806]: 2.85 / 2.34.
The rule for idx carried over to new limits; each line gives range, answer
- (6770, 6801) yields 1.99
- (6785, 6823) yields 2.02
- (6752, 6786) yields 2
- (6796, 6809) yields 1.99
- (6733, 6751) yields 2.1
